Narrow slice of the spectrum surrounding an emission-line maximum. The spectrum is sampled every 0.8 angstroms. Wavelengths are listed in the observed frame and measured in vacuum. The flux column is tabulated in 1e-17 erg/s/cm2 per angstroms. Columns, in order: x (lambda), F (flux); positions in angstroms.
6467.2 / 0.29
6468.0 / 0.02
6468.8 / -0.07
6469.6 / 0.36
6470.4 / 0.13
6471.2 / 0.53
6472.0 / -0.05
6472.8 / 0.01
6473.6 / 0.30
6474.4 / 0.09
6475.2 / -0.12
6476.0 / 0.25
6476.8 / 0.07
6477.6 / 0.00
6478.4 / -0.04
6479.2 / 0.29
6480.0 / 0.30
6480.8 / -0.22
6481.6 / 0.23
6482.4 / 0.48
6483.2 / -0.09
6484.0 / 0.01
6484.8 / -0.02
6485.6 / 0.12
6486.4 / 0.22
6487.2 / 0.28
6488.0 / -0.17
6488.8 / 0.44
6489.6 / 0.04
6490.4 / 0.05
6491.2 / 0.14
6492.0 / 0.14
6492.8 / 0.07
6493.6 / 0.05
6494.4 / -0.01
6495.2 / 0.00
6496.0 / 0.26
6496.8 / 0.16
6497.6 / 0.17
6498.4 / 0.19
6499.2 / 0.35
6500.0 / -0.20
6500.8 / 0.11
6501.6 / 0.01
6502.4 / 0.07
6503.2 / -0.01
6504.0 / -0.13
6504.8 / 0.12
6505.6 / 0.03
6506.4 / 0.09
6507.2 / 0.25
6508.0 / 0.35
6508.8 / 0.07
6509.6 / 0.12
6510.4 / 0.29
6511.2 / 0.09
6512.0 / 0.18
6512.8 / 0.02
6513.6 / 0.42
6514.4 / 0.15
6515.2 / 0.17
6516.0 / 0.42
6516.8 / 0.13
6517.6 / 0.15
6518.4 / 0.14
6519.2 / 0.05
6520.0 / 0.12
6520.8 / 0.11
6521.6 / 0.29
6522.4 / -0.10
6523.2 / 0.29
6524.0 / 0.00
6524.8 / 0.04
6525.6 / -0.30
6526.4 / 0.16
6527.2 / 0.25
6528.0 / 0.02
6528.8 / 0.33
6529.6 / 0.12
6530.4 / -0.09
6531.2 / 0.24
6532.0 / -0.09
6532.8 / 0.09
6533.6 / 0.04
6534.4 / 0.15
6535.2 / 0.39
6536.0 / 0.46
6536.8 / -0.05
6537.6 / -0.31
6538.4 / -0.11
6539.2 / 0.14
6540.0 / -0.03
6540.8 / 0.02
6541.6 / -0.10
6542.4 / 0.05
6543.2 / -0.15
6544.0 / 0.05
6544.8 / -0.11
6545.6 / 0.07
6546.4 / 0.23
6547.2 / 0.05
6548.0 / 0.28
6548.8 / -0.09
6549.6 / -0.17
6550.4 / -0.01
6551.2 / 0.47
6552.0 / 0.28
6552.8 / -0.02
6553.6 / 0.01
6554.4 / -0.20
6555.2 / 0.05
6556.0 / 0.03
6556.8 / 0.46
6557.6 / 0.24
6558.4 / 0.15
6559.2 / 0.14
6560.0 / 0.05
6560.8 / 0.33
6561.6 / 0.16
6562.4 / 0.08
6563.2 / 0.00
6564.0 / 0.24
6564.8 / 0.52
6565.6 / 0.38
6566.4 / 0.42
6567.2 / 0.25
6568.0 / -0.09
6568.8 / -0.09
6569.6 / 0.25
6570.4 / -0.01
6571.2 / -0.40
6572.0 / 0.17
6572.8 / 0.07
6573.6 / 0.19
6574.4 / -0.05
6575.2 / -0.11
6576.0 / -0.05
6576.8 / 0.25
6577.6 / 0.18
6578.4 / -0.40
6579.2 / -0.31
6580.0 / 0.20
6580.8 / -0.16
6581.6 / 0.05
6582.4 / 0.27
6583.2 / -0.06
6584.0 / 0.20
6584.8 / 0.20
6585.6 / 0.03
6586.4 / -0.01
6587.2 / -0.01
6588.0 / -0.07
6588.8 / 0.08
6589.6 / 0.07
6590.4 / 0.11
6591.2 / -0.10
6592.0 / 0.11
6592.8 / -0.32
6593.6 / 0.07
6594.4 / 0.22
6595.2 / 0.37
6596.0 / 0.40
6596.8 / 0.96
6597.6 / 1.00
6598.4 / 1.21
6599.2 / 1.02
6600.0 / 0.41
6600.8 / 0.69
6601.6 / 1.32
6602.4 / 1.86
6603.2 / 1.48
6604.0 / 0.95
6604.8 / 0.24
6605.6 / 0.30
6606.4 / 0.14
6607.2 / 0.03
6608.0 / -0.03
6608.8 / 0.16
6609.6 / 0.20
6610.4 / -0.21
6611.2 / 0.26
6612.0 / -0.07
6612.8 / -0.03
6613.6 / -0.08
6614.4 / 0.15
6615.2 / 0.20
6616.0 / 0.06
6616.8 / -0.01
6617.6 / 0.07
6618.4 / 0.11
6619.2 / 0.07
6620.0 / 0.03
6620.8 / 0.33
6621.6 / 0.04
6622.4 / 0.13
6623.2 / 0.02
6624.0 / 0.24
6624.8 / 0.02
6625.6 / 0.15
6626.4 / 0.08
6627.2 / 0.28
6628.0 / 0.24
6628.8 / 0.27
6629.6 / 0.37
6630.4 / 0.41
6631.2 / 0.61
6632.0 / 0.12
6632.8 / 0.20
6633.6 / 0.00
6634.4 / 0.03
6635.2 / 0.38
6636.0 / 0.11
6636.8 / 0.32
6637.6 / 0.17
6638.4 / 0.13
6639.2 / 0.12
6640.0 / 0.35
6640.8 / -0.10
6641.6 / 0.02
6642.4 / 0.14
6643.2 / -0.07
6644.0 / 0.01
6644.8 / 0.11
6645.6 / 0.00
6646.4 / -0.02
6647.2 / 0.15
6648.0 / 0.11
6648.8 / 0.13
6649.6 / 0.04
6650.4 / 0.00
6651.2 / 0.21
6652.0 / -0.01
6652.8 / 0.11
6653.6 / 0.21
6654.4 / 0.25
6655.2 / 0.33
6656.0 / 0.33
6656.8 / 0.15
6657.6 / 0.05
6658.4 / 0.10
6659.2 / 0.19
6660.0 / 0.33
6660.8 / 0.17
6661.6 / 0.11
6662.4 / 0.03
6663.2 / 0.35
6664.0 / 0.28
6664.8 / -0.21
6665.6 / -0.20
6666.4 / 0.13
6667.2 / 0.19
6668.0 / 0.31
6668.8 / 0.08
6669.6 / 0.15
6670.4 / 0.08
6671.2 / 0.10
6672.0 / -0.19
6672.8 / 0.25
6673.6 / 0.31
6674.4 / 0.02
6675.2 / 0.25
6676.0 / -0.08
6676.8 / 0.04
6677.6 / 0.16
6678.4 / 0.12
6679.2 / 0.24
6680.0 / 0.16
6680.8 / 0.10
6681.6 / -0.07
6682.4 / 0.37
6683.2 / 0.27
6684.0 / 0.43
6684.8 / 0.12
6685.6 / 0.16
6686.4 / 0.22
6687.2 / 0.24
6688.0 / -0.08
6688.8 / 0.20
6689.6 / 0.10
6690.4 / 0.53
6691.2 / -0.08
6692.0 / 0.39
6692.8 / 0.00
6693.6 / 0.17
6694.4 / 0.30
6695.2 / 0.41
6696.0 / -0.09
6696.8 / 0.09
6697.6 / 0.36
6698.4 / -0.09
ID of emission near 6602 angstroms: [O II]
